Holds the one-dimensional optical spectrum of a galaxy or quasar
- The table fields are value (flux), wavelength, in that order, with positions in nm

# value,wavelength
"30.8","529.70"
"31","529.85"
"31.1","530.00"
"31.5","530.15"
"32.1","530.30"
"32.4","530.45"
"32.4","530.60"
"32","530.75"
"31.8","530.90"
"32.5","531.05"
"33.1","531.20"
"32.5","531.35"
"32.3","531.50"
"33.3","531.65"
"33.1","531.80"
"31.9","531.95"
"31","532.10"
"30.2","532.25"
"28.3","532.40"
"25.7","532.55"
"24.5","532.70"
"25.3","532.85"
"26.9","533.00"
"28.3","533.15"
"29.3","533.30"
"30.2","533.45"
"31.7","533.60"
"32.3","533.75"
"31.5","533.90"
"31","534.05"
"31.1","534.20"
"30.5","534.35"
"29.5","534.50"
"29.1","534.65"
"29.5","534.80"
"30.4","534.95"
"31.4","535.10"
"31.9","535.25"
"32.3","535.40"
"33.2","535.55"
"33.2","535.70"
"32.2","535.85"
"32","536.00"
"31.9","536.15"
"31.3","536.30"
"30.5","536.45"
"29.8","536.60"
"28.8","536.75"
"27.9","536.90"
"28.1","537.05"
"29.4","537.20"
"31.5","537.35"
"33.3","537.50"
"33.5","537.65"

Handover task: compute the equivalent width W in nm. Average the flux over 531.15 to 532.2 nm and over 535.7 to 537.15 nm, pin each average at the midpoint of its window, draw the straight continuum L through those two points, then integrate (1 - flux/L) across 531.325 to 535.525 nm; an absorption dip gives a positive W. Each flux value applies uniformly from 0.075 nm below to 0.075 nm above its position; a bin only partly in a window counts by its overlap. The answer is 0.194 nm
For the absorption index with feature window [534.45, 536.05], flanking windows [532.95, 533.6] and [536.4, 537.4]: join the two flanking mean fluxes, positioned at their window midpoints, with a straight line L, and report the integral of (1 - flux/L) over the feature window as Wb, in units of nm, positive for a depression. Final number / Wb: -0.12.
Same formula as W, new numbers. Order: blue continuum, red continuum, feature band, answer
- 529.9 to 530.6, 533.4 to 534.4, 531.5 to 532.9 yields 0.09 nm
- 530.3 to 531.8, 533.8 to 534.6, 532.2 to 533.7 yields 0.16 nm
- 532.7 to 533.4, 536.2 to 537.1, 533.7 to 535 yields -0.11 nm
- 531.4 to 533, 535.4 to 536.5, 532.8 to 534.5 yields 0.03 nm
